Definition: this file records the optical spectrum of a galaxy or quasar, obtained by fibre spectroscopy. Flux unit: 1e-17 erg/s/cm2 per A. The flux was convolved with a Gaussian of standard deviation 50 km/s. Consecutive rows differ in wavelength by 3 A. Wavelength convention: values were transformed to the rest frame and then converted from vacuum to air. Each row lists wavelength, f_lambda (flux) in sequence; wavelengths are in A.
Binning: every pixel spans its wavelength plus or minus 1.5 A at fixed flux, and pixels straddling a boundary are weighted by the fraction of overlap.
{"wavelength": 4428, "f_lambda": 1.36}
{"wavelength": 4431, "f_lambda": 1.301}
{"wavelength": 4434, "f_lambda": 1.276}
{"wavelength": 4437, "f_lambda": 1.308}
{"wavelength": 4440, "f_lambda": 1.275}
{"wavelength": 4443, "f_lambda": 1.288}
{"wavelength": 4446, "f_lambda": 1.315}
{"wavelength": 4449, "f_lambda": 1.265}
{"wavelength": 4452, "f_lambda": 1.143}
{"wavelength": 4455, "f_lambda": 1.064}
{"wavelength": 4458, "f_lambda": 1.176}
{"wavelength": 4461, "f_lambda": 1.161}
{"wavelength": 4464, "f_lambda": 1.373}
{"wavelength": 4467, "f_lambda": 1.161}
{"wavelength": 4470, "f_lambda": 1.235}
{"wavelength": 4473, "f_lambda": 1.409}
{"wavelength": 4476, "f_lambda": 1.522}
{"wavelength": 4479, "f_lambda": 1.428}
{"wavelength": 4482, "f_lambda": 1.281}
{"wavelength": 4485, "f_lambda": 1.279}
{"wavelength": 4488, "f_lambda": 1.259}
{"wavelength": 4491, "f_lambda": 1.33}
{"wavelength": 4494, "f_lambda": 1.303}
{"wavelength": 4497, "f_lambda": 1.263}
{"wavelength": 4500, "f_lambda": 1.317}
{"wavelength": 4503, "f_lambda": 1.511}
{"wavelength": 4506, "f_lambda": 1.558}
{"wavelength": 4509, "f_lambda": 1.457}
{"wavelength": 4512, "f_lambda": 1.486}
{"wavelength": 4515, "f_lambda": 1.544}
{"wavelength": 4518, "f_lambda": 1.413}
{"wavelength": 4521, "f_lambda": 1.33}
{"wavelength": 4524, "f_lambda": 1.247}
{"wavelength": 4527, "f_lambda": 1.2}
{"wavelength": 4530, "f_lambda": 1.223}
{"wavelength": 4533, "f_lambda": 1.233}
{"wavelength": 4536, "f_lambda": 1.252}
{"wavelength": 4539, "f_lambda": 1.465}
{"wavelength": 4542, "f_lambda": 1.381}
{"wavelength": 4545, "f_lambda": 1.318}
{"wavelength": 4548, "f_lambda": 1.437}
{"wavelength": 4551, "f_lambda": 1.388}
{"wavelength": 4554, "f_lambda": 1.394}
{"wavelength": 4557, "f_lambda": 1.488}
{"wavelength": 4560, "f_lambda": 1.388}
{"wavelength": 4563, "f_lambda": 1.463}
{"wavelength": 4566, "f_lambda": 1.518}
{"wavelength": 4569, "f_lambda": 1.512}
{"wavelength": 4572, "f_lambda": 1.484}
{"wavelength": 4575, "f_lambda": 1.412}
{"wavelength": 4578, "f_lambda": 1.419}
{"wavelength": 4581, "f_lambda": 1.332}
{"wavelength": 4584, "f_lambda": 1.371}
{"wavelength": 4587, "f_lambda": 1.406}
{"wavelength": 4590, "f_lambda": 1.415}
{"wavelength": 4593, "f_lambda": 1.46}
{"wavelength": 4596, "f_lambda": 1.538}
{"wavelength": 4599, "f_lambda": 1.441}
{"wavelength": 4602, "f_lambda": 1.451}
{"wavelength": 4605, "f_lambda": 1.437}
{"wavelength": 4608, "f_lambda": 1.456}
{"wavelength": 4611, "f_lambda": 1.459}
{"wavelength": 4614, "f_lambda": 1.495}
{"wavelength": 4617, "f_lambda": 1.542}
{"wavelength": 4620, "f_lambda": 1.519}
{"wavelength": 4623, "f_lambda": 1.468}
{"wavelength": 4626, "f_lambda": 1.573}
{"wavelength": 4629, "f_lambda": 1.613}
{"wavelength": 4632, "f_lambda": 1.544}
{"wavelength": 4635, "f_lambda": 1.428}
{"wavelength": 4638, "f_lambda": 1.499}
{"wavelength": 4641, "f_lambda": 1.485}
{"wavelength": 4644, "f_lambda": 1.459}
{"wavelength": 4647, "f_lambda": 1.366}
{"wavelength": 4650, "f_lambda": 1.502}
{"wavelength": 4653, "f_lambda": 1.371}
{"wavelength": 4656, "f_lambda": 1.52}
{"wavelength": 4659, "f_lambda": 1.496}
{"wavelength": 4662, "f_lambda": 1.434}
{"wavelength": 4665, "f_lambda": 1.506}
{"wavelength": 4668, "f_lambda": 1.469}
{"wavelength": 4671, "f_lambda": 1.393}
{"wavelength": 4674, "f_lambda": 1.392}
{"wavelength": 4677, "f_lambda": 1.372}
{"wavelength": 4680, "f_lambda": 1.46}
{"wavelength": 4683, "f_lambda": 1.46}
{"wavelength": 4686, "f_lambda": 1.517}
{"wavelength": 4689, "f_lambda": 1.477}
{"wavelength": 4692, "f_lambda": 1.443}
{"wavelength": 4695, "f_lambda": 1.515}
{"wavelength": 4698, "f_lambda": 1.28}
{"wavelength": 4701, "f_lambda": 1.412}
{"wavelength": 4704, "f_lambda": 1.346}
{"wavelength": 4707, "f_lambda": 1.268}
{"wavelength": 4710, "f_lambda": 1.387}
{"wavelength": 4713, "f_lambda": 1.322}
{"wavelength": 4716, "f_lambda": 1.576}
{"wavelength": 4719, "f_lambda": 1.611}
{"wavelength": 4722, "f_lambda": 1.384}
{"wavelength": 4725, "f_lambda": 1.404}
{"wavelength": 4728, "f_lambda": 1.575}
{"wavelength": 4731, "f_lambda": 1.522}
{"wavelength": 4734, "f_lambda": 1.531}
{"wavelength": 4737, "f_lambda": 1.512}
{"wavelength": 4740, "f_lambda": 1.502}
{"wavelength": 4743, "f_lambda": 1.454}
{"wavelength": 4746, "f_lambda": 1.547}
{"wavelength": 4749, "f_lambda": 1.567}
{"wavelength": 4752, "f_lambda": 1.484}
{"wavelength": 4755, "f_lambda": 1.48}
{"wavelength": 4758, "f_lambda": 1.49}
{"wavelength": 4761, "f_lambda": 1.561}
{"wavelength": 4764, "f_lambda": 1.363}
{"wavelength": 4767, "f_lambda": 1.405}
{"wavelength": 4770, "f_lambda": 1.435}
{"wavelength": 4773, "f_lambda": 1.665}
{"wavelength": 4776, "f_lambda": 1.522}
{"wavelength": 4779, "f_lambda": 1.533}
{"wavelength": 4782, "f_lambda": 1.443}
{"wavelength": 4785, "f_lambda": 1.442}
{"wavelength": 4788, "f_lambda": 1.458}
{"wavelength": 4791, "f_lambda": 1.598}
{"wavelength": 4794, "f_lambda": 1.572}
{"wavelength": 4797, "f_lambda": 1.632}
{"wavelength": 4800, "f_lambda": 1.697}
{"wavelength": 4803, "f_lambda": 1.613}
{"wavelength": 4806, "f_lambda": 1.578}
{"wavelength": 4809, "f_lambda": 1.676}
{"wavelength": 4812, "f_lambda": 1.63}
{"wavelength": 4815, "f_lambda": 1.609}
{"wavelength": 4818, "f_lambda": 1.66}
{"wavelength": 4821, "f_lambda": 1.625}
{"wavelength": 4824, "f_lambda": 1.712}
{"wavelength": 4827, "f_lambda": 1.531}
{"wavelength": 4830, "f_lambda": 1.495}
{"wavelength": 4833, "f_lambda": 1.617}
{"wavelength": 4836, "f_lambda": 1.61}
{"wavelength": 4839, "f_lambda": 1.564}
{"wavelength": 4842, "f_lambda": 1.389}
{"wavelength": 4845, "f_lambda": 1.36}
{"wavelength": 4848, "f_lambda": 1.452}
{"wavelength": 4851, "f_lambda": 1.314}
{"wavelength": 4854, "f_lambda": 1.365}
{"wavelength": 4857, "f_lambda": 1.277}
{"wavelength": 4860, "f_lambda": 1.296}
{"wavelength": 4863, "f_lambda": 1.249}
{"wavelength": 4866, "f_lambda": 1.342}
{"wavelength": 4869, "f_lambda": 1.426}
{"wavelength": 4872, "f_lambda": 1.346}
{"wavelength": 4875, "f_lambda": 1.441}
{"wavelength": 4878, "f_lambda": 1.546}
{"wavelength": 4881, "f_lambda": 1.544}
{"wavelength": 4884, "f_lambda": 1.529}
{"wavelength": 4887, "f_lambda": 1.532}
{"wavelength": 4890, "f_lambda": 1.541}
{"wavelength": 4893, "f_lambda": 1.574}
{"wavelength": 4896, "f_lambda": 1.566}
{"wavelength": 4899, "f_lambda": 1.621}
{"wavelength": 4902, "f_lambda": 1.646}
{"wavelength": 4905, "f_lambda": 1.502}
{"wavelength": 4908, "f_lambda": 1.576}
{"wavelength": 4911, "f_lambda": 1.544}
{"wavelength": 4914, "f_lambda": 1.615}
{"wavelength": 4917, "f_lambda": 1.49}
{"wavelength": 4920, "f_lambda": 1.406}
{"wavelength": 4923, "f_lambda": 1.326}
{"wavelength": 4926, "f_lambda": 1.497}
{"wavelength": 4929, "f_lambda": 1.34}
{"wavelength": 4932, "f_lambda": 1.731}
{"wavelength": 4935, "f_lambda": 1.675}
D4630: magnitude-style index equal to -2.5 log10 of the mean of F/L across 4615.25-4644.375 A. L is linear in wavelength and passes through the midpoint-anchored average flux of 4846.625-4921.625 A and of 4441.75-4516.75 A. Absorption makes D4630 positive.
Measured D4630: -0.10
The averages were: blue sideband 1.33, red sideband 1.47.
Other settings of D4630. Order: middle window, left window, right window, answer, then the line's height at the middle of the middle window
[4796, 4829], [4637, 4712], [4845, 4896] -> -0.14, 1.43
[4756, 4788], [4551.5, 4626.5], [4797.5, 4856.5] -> 0.03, 1.53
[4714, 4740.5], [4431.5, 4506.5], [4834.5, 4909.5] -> -0.08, 1.4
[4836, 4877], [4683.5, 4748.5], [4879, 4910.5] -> 0.12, 1.54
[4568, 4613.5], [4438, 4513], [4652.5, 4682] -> -0.04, 1.39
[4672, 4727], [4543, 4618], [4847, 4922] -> 0.02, 1.45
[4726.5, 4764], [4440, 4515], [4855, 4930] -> -0.07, 1.42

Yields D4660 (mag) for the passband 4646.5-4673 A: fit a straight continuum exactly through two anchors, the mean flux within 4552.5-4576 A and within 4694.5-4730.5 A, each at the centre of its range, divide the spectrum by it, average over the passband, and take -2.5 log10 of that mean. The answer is -0.01 mag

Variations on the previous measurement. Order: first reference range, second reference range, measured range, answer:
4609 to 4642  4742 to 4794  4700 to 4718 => 0.09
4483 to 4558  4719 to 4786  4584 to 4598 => -0.03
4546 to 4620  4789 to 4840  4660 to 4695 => 0.05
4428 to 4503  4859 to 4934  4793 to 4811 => -0.13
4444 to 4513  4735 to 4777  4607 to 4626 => -0.07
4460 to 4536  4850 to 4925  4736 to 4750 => -0.07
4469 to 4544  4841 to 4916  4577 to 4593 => -0.01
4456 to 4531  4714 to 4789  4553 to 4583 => -0.04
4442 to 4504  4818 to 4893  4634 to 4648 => -0.06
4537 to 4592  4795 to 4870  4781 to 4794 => 0.00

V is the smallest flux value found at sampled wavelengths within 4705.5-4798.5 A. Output 1.268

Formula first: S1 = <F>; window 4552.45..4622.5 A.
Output 1.45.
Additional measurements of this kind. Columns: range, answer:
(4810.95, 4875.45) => 1.47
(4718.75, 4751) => 1.51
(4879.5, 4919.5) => 1.56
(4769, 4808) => 1.56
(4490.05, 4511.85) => 1.4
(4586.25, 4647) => 1.48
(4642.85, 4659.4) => 1.45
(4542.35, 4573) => 1.44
